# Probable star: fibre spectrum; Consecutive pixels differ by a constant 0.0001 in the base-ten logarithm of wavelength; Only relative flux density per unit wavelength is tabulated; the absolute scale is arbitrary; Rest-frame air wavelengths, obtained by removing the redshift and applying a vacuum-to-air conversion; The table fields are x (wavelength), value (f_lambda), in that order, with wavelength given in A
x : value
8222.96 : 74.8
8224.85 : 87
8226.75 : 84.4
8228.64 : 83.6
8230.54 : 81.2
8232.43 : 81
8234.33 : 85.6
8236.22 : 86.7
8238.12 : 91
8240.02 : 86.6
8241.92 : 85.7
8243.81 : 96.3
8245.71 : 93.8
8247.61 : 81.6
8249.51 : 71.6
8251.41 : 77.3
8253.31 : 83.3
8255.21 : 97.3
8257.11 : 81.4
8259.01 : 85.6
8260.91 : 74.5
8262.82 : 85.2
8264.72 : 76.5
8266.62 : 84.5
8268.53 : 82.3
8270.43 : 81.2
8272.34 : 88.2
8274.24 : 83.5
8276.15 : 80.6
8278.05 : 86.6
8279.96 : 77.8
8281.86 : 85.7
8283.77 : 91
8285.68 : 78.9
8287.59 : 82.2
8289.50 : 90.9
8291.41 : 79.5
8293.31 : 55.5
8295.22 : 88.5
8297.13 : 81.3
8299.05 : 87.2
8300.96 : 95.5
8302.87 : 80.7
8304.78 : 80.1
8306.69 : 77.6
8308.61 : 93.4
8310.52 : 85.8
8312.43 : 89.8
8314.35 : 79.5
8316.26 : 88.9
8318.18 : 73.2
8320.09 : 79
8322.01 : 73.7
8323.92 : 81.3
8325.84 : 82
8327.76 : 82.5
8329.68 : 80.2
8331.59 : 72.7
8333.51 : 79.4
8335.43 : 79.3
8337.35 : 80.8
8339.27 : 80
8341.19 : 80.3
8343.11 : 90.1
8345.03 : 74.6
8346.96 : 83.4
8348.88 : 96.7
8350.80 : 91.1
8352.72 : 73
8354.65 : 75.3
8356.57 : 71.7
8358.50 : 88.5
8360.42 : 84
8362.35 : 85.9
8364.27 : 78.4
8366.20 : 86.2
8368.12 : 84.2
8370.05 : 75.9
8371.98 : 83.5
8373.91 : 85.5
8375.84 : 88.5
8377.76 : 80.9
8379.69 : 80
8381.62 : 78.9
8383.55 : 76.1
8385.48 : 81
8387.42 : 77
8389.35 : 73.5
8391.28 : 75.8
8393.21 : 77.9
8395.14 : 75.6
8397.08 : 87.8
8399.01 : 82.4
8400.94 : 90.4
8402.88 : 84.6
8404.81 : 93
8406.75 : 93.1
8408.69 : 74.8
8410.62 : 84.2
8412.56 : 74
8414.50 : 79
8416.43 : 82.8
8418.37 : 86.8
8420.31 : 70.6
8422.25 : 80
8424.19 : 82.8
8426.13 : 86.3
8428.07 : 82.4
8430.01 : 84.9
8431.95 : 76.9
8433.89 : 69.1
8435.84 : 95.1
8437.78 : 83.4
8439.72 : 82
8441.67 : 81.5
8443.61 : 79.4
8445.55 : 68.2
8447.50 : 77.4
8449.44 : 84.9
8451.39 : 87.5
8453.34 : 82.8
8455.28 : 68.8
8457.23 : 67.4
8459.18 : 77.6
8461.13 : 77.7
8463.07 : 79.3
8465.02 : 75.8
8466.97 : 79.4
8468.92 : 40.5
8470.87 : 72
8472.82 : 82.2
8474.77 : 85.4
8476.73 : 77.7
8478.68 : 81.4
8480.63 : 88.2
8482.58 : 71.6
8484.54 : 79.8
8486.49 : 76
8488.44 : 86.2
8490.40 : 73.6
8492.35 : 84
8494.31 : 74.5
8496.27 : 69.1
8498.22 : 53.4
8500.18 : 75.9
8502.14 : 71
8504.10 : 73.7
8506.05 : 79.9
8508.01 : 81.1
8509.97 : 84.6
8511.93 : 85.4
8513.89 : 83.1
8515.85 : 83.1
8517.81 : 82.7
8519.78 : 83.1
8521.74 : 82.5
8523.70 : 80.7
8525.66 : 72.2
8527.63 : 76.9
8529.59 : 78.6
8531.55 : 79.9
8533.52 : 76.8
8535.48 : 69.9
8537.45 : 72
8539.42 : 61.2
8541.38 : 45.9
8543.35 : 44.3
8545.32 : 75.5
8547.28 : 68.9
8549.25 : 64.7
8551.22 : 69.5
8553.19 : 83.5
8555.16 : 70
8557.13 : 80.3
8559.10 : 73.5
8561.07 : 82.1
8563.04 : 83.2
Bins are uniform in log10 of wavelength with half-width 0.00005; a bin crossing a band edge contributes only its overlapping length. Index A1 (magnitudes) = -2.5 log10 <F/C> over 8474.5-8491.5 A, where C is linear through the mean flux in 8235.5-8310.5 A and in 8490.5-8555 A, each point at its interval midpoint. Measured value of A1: -0.06 mag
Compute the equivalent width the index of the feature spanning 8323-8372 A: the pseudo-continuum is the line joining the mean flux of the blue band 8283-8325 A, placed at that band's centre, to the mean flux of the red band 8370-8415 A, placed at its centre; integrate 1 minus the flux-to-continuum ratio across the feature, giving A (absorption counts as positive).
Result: 0.3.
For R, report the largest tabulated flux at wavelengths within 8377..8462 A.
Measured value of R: 95.1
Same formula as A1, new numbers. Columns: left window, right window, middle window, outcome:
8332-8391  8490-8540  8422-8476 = 0.006 mag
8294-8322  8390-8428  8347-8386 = 0.006 mag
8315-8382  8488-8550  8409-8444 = -0.041 mag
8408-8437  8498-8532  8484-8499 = 0.064 mag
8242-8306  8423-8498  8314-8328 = 0.027 mag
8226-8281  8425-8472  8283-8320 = -0.008 mag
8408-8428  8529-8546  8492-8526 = -0.116 mag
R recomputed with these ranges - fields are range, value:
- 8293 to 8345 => 95.5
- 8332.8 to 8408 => 96.7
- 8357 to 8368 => 88.5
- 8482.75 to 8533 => 86.2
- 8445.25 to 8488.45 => 88.2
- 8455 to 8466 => 79.3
